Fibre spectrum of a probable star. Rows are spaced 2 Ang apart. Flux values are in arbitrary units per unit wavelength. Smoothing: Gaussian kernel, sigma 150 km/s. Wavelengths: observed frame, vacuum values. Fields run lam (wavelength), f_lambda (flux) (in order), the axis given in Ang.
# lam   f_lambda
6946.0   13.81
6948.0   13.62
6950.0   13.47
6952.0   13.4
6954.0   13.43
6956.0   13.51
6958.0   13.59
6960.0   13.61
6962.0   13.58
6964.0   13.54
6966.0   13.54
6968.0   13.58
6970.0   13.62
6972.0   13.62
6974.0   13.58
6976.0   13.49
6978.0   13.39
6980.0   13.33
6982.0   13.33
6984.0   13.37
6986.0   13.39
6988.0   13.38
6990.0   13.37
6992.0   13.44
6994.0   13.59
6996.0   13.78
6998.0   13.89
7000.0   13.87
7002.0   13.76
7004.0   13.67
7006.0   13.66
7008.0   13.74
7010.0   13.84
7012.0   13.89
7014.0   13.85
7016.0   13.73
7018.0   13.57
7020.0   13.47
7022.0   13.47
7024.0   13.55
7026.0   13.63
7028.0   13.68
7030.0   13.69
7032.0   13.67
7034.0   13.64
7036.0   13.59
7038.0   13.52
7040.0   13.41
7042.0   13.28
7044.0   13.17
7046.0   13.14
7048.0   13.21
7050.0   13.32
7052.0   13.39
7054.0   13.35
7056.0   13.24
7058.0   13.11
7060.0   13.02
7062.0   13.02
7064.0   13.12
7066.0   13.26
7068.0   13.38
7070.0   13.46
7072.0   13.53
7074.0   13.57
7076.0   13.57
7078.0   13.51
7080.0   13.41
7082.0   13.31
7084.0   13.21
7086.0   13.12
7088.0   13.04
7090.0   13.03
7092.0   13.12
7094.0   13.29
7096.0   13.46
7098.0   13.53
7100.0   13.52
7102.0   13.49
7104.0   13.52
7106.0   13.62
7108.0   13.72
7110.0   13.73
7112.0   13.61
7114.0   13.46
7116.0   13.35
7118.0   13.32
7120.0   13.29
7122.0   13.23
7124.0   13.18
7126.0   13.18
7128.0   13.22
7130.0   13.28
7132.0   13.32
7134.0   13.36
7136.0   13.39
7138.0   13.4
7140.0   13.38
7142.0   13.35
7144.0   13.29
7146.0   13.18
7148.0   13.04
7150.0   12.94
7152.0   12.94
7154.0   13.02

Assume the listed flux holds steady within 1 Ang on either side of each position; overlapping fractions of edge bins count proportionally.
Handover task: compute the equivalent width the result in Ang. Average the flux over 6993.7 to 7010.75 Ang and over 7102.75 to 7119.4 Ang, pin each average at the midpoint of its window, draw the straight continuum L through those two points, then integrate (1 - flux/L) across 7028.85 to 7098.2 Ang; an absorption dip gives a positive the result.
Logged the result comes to 1.5 Ang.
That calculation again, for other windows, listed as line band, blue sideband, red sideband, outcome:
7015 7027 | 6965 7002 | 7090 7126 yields -0.1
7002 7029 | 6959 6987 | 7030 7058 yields -0.5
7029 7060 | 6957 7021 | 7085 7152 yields 0.3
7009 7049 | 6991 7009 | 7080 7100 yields 0.0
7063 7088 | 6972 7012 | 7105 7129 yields 0.2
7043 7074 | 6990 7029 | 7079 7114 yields 0.6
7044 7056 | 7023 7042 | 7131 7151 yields 0.2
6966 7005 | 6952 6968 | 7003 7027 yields 0.1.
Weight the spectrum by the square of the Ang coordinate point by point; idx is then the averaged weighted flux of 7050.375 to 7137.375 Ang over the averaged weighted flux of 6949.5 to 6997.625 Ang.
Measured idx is 1.0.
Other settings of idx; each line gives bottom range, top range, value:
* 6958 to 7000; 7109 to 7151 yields 1.03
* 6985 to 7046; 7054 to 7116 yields 1.00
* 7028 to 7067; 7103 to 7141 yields 1.03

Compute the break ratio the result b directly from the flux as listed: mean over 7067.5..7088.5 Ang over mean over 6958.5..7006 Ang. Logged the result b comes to 0.99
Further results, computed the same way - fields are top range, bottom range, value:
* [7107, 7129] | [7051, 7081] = 1.00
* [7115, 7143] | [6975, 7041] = 0.98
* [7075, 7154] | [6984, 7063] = 0.99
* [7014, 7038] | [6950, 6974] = 1.01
